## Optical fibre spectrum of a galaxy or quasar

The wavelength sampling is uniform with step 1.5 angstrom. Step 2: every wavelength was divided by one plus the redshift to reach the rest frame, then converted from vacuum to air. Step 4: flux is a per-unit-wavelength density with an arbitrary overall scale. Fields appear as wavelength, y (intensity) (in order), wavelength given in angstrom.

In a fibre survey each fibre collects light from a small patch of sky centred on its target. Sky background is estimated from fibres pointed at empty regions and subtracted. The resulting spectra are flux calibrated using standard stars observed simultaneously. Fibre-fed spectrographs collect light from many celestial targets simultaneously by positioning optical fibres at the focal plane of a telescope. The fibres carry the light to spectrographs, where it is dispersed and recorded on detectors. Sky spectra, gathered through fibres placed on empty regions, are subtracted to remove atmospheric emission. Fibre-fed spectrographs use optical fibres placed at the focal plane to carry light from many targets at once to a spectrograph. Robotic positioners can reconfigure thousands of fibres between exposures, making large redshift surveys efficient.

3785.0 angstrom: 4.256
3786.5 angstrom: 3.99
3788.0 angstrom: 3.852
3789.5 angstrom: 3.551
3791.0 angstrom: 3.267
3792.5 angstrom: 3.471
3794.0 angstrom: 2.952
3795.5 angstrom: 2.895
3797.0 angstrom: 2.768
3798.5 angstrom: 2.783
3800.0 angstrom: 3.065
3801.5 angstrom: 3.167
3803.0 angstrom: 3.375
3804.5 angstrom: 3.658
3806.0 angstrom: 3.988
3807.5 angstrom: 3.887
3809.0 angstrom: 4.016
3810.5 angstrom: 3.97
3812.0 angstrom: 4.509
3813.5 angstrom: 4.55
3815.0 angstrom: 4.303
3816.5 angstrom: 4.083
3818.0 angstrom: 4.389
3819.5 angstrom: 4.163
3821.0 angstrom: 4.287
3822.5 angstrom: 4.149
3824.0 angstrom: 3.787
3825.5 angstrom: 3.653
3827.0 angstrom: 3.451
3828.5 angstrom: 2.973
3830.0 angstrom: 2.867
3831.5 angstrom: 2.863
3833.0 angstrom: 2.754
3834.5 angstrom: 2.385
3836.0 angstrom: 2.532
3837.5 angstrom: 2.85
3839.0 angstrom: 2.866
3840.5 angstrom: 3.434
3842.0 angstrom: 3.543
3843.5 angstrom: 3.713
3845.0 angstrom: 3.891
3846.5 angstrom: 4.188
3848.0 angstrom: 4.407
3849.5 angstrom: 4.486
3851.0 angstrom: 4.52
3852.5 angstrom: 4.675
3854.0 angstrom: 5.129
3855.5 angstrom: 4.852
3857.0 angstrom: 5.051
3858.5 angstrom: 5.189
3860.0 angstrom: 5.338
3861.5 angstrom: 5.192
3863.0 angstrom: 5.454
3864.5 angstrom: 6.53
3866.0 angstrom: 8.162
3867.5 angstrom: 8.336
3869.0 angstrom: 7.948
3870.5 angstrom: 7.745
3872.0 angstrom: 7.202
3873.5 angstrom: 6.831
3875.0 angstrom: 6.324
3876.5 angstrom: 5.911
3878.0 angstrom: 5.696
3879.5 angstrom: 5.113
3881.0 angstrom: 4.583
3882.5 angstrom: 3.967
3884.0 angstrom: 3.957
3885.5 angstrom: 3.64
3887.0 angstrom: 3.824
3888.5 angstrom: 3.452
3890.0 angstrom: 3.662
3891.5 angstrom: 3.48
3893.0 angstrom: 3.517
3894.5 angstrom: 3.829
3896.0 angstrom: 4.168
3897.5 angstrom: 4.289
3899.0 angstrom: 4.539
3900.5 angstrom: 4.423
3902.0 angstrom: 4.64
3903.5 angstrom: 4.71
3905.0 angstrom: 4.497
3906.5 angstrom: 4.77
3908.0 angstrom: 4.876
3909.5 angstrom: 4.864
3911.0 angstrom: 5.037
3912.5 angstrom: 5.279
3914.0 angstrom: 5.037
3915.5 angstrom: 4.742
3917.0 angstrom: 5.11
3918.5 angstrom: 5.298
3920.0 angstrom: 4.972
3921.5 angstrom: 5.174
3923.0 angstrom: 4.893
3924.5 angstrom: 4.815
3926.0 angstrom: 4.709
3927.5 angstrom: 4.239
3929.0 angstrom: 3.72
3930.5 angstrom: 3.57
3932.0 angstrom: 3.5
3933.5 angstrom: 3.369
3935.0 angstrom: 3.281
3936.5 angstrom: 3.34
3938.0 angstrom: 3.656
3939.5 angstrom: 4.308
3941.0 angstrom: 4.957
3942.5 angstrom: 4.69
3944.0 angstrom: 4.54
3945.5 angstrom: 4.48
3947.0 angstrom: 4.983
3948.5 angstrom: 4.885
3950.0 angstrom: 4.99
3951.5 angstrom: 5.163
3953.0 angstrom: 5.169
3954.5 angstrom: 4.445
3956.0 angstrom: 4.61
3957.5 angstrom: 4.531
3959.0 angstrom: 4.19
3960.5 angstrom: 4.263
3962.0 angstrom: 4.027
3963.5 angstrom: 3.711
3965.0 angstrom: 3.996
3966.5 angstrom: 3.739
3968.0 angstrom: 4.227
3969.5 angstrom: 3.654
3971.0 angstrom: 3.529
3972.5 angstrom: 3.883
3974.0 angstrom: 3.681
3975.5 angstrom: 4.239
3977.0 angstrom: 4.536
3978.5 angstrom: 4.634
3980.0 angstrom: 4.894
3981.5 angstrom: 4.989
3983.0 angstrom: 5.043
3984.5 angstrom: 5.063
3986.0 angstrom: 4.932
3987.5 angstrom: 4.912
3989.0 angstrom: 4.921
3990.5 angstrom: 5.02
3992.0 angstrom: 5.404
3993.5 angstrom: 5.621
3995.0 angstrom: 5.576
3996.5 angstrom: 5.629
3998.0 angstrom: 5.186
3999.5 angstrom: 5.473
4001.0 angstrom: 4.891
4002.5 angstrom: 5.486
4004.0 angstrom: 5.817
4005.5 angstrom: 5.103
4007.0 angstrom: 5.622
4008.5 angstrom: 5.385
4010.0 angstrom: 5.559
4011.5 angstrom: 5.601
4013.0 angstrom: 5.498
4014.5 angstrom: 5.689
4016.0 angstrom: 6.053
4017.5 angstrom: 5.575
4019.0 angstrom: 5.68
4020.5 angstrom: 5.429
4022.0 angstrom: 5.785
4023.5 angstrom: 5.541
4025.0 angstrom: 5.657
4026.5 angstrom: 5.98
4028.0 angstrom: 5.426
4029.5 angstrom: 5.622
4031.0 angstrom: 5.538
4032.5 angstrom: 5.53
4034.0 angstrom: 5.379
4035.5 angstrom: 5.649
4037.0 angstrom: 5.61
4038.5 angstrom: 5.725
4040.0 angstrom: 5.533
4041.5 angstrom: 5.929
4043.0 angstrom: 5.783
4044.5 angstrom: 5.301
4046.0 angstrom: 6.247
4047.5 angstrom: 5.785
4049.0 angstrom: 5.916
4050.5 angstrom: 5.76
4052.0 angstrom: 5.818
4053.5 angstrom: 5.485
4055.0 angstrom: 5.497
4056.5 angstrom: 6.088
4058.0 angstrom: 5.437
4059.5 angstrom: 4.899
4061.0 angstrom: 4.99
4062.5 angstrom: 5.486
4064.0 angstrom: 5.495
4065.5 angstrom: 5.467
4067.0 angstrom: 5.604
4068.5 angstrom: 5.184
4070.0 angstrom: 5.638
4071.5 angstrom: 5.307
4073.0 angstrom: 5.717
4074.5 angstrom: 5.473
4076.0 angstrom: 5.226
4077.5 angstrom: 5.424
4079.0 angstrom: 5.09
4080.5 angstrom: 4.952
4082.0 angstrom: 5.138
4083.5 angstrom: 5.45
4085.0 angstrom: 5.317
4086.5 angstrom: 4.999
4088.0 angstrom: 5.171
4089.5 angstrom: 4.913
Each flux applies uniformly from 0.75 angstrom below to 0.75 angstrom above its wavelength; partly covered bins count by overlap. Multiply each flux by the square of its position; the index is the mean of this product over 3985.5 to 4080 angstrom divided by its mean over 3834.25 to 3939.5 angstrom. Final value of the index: 1.27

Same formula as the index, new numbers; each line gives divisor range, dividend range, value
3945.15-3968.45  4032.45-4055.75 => 1.33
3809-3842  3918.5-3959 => 1.32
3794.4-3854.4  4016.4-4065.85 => 1.71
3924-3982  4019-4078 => 1.37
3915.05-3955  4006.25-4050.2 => 1.32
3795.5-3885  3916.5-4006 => 1.10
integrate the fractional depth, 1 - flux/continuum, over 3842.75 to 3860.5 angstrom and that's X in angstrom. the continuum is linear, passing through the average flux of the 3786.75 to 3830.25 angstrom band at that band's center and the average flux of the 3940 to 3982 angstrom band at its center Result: -3.36 angstrom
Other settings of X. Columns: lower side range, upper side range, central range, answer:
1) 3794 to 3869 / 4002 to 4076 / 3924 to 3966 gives 5.5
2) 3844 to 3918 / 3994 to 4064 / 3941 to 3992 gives 7.9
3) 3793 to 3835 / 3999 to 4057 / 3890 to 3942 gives 1.7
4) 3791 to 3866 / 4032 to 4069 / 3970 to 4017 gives 0.8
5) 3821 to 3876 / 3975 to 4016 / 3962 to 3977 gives 3.6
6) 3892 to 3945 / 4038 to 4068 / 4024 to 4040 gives -0.5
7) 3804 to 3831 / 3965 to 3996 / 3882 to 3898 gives 1.7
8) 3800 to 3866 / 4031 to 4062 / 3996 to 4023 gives -0.9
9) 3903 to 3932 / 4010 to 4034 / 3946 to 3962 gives 1.1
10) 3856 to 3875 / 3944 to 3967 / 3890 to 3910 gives 4.9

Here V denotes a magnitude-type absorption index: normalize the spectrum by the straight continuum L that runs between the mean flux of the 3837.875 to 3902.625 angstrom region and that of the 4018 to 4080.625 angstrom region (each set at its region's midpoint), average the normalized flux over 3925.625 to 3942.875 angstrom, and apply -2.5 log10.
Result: 0.30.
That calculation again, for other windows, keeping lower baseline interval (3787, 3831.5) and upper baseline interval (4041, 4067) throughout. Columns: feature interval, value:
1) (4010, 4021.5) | -0.068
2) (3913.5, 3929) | -0.070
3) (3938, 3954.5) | -0.001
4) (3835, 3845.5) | 0.204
